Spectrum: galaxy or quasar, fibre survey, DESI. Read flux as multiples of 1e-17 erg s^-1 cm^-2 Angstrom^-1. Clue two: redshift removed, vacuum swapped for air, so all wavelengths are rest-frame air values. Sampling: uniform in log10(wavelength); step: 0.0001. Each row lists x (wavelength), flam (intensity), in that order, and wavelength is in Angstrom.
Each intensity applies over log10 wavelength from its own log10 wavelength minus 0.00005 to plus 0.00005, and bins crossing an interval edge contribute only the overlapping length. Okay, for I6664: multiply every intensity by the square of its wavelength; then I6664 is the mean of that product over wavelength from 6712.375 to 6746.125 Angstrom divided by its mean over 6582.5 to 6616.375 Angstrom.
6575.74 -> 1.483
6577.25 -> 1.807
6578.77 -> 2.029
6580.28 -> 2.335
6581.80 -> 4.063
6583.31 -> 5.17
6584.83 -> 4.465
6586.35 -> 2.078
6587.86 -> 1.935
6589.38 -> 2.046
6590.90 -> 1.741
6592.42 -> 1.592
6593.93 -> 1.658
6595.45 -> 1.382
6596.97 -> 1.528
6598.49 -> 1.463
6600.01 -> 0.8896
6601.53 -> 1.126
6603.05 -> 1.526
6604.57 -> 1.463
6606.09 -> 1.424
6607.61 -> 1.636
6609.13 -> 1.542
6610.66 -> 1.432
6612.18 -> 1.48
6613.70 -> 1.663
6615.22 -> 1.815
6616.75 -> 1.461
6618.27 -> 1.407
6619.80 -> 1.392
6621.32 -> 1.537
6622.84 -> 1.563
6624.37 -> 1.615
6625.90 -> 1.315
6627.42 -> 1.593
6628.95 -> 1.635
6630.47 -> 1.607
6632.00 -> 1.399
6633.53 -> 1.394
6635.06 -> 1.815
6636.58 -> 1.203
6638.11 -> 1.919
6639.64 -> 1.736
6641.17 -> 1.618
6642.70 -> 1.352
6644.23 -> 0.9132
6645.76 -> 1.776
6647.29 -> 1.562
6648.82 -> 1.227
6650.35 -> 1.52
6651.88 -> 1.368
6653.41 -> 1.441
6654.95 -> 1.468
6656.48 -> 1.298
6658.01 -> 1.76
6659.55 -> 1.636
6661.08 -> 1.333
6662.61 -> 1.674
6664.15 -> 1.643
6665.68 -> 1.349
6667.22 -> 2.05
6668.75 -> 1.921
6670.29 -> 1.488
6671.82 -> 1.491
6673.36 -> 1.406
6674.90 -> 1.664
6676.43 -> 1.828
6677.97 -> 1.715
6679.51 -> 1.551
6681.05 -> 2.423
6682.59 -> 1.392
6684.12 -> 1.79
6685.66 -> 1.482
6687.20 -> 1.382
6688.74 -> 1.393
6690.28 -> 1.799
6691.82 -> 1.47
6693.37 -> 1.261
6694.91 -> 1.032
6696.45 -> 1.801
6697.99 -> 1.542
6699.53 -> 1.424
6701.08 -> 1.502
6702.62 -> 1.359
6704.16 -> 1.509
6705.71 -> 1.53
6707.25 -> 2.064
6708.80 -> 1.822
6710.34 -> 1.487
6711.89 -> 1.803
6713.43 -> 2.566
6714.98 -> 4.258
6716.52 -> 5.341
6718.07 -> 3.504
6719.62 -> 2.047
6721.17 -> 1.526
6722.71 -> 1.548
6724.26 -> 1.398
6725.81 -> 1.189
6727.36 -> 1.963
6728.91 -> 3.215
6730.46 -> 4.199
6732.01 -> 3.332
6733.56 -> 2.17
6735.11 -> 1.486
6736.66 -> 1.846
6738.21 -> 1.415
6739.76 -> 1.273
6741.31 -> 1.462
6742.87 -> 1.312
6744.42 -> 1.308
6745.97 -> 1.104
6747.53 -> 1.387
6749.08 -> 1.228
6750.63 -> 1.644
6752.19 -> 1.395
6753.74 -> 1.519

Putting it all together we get 1.3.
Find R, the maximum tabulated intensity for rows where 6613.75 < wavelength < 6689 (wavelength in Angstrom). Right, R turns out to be 2.423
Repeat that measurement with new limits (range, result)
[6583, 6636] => 5.17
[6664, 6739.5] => 5.341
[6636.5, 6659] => 1.919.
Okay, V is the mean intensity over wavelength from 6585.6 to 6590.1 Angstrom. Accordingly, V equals 2.02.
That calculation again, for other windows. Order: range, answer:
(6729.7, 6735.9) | 2.79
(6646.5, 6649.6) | 1.4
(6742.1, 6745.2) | 1.31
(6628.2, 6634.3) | 1.51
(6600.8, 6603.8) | 1.33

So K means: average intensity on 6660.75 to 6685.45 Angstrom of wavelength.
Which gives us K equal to 1.67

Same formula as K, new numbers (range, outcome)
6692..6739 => 2.1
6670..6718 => 1.85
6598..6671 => 1.51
